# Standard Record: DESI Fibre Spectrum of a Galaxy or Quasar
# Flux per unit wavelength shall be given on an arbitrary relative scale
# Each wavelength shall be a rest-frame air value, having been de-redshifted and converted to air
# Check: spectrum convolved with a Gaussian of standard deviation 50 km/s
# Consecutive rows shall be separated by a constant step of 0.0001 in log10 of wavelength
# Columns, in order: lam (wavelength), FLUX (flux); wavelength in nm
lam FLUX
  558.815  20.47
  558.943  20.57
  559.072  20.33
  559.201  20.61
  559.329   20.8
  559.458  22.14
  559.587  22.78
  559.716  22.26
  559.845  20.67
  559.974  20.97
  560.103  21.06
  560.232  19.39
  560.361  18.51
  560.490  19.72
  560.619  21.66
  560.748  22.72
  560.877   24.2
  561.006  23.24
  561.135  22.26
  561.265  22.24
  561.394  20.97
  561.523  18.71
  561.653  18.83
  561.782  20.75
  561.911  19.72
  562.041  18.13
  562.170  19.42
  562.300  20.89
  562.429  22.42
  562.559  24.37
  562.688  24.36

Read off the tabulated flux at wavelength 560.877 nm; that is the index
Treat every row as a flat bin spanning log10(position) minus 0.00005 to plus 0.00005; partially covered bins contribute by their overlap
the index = 24.2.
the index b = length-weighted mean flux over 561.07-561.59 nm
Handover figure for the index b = 21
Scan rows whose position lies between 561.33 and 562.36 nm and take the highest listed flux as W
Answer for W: 20.97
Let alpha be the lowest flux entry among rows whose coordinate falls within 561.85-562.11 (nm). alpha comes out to 18.13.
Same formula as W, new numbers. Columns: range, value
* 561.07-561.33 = 22.26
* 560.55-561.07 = 24.2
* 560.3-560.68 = 21.66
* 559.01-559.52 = 22.14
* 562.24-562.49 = 22.42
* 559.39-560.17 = 22.78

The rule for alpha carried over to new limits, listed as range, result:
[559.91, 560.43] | 18.51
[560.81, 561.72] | 18.71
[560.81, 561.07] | 23.24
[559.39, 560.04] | 20.67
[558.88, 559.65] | 20.33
